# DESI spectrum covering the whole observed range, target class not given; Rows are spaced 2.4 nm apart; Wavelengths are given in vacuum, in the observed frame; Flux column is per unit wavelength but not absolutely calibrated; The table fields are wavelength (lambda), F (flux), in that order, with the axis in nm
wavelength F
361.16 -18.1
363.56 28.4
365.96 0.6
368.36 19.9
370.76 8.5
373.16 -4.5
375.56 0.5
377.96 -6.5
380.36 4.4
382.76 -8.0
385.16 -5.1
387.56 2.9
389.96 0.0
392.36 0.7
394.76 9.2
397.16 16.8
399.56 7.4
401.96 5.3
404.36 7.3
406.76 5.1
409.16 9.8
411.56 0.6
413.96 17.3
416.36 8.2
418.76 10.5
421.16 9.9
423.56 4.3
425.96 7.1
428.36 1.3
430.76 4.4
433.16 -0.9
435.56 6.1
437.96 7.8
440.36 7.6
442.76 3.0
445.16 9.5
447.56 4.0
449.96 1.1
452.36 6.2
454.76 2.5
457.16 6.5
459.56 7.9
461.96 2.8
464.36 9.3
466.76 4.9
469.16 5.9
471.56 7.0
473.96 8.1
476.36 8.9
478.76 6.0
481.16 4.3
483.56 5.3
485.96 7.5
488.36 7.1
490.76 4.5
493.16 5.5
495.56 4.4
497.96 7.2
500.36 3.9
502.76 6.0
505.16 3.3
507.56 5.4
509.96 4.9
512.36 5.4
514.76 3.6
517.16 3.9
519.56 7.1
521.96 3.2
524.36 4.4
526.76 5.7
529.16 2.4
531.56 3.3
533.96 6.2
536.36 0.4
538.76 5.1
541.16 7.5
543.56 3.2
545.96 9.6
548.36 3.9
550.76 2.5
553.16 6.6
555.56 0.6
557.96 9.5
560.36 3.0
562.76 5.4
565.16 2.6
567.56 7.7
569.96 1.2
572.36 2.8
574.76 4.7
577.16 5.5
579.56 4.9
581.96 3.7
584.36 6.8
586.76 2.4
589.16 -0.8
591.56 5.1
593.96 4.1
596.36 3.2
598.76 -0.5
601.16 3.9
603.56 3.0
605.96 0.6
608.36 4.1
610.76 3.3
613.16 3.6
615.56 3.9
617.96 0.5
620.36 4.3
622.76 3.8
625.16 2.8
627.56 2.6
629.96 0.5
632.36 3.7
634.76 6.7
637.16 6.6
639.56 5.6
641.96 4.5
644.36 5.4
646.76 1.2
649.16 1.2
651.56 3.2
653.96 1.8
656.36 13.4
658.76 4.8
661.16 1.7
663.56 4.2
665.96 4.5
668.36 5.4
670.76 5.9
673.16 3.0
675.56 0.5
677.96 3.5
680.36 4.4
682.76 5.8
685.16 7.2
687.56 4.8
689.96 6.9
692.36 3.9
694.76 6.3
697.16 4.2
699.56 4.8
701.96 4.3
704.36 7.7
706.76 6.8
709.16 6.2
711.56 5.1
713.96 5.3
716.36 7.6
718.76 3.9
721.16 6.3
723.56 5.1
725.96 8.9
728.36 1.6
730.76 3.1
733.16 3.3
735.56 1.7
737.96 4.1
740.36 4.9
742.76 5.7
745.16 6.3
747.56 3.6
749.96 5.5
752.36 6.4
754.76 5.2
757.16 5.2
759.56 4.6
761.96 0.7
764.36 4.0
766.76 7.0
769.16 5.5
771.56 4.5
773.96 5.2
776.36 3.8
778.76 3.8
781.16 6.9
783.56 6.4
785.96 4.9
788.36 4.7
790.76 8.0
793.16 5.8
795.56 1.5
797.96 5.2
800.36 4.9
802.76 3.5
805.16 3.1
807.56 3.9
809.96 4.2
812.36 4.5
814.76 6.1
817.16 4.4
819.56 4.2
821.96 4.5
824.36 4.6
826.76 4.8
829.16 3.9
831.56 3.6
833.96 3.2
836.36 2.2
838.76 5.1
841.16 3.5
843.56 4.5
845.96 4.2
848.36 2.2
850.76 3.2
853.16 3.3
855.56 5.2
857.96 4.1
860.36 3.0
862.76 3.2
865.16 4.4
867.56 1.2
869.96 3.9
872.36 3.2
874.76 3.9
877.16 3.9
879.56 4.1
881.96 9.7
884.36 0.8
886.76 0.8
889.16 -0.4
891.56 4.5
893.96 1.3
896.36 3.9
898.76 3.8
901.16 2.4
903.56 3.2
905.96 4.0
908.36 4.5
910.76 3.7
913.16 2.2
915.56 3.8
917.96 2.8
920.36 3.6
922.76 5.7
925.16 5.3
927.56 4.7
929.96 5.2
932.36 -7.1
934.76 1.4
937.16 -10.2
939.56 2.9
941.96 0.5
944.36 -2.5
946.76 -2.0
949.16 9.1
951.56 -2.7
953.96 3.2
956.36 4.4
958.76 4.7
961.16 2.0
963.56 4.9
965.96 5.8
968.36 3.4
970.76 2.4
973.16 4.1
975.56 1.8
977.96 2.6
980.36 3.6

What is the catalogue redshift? 0.76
